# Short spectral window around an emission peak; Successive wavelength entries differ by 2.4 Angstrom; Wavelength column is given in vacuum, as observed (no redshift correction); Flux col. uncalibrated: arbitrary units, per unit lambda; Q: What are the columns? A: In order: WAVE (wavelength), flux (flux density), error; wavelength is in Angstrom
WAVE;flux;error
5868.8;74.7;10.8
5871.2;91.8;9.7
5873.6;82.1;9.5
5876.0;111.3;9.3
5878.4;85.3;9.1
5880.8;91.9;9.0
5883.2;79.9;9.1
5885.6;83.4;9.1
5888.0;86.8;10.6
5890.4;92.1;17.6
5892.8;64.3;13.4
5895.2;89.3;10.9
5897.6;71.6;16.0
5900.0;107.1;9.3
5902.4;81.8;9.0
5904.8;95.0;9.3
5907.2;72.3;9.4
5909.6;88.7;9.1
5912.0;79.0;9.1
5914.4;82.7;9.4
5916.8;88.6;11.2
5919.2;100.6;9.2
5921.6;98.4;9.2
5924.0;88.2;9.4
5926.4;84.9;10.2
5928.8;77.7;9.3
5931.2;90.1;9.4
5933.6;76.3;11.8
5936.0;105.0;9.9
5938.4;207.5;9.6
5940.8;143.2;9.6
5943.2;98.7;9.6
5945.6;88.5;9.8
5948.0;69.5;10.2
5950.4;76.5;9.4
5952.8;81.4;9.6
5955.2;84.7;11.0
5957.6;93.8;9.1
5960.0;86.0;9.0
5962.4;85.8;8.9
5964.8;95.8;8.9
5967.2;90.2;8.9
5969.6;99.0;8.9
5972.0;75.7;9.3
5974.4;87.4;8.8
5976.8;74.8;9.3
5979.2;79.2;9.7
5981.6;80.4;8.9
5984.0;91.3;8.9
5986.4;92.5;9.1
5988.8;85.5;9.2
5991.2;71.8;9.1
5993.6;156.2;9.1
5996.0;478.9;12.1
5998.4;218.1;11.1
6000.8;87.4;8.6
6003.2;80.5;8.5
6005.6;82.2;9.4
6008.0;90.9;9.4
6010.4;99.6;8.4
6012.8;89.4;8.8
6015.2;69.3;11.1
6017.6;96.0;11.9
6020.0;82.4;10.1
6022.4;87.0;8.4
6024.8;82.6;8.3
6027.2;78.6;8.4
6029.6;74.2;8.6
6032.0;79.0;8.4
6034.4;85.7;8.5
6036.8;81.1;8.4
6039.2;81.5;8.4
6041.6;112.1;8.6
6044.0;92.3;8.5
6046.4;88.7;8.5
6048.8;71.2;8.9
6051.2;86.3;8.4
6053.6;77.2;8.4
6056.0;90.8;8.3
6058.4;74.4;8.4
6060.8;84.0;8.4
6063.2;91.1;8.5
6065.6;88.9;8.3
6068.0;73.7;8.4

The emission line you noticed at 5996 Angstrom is [O III]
